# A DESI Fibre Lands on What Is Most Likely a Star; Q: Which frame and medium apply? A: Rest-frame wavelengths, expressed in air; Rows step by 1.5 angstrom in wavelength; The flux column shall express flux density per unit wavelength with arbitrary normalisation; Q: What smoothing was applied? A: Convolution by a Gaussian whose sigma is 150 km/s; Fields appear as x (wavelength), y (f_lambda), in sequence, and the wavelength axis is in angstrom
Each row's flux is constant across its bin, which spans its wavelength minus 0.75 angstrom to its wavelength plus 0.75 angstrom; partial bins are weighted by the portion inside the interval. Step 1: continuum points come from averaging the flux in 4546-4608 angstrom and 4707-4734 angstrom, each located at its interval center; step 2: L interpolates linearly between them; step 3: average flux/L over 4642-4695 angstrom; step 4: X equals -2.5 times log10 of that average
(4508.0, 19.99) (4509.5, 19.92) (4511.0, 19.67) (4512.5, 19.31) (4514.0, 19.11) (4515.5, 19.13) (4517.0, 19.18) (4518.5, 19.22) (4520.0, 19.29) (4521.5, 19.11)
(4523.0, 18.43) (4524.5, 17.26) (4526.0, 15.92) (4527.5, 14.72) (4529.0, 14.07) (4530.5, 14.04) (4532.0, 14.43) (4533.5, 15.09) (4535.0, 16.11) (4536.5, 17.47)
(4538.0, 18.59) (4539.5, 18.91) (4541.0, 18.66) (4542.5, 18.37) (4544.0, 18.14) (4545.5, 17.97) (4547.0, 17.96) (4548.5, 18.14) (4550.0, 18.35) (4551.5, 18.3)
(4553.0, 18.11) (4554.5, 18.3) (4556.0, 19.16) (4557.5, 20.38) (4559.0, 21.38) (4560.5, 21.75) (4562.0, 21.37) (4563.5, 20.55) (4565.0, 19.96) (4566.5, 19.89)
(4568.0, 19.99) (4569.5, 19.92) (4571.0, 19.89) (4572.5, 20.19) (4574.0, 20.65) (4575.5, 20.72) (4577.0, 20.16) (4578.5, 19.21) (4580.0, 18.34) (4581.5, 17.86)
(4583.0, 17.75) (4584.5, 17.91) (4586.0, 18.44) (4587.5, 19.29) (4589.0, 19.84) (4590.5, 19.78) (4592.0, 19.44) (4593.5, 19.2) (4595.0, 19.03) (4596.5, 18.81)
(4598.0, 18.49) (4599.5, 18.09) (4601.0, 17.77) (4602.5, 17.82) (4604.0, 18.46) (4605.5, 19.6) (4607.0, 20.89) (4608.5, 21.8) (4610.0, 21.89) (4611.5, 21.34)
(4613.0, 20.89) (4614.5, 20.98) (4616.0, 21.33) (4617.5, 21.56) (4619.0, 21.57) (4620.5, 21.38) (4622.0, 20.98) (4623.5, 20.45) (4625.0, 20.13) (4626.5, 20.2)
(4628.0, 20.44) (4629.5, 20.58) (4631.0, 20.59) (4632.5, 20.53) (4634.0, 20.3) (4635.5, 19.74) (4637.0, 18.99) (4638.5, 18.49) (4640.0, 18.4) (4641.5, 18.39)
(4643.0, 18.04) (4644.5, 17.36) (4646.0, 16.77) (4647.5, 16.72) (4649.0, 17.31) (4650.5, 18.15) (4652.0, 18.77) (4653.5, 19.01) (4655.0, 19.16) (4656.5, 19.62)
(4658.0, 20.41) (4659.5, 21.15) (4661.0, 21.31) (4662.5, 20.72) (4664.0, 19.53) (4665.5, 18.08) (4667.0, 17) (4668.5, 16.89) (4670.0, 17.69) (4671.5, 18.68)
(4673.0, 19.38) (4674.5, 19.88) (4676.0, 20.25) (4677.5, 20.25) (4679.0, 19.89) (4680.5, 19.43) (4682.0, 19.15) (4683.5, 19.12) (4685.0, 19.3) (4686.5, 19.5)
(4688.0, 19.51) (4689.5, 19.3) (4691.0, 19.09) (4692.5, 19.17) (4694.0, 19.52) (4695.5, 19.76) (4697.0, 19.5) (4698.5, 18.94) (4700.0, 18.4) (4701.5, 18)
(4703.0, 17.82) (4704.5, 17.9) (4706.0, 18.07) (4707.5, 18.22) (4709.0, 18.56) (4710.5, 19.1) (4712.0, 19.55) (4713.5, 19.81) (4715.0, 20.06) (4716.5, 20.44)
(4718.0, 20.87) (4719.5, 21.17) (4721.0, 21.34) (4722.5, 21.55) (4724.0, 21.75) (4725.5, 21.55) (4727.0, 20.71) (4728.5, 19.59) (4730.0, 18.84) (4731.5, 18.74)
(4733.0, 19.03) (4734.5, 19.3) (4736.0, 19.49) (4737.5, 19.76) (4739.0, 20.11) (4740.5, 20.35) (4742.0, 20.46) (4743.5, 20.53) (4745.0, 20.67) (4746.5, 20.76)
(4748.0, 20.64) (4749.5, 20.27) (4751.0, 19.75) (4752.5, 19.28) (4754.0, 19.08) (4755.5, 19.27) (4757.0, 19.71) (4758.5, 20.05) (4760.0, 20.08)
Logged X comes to 0.04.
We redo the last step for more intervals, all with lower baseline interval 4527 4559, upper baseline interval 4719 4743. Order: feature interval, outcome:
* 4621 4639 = -0.08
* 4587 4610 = -0.06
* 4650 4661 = -0.03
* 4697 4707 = 0.09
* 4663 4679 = 0.03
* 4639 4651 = 0.08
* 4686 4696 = 0.01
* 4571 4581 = -0.11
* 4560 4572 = -0.14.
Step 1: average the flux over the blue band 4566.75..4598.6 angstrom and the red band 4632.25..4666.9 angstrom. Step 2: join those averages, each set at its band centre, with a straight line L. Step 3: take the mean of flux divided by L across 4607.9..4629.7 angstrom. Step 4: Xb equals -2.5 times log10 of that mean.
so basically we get -0.10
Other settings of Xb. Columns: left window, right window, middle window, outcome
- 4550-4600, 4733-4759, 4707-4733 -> -0.012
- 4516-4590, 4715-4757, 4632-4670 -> 0.036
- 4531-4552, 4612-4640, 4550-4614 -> -0.037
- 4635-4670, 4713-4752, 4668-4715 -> 0.023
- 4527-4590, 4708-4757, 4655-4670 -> 0.009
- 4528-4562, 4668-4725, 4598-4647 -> -0.064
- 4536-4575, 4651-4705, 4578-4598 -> 0.028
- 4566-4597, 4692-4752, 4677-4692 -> 0.012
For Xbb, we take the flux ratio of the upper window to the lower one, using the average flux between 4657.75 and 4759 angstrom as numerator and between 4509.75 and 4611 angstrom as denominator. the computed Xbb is 1.04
